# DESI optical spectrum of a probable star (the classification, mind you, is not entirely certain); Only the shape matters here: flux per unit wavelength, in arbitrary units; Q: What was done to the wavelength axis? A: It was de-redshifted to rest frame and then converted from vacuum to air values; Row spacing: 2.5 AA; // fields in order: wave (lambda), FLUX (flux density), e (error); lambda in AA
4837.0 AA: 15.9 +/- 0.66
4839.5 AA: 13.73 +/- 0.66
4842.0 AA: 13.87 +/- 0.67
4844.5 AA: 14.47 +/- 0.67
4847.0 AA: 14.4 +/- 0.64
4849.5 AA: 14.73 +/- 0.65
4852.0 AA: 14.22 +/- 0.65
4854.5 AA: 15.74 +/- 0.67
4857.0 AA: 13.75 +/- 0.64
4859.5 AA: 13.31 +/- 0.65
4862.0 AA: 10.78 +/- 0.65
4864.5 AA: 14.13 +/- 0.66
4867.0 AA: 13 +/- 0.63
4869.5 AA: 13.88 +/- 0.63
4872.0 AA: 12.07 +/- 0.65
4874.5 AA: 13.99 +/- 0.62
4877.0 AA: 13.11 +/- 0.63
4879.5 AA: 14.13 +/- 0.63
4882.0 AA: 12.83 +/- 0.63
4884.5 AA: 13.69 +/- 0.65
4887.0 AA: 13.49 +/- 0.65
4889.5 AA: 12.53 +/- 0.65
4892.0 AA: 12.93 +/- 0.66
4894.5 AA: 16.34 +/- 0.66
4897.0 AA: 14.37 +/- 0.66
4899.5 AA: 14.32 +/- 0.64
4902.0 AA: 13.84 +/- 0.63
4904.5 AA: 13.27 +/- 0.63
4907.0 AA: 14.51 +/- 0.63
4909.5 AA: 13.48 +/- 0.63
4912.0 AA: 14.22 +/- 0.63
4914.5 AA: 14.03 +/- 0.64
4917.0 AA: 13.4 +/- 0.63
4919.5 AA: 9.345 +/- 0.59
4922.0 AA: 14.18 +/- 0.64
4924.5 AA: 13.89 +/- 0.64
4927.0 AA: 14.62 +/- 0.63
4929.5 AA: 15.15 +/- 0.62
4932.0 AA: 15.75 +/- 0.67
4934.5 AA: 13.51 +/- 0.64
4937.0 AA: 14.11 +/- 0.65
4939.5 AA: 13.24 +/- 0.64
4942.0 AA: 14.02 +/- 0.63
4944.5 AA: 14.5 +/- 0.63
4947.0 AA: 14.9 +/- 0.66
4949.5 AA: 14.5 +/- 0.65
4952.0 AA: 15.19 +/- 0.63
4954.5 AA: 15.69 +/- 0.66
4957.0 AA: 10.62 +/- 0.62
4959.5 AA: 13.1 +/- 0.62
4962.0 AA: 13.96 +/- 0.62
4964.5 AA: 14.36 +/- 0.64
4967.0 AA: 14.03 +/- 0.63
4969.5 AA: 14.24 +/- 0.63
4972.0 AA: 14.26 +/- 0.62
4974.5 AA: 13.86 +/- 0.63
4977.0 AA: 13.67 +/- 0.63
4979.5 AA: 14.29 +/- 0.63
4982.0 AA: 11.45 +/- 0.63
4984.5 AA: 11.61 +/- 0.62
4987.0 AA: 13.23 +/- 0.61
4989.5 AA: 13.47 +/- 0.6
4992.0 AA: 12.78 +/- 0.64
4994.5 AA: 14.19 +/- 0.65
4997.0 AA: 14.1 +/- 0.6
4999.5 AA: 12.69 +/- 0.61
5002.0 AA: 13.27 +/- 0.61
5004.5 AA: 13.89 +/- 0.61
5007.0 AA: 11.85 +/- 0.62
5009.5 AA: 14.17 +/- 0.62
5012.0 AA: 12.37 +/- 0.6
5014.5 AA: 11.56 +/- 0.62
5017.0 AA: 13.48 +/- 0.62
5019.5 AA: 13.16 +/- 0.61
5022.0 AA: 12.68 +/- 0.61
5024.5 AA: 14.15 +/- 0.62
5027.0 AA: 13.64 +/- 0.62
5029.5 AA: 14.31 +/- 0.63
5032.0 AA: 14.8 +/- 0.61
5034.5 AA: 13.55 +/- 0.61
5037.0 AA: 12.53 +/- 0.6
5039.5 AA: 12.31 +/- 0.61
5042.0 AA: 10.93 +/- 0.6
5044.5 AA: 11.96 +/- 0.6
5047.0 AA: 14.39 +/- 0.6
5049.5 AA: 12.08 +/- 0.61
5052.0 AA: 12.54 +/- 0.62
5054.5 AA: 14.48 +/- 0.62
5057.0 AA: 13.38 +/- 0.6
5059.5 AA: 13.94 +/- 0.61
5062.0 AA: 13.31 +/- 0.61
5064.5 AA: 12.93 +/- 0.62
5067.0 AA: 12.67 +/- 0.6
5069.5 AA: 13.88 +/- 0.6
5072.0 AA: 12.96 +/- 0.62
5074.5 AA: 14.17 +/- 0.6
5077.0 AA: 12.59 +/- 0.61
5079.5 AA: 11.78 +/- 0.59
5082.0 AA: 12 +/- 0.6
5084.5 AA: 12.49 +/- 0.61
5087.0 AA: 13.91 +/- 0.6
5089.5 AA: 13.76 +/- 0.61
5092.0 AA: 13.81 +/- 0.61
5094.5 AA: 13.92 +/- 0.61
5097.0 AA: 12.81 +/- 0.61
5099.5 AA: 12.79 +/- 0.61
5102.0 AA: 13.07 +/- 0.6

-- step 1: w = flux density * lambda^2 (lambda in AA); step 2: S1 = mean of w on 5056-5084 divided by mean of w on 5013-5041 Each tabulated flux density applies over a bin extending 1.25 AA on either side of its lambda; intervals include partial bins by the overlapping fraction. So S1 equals 1.00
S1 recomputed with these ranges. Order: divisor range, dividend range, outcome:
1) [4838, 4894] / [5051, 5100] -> 1.06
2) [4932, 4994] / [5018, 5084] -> 0.99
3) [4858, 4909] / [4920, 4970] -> 1.07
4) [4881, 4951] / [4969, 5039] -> 0.99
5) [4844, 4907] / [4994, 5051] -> 1.01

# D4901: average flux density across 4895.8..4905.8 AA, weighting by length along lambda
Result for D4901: 14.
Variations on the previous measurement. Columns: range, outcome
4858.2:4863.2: 12.1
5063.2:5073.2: 13.1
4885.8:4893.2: 13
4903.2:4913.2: 13.9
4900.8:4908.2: 13.9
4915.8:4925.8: 12.7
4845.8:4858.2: 14.6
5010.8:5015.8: 12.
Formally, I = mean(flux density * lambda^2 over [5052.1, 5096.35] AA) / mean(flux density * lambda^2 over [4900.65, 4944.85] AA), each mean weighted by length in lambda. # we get 1.02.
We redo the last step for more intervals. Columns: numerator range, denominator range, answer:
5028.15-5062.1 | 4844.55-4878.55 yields 1.04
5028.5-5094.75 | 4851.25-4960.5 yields 1.02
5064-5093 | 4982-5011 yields 1.03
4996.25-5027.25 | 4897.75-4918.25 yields 0.98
